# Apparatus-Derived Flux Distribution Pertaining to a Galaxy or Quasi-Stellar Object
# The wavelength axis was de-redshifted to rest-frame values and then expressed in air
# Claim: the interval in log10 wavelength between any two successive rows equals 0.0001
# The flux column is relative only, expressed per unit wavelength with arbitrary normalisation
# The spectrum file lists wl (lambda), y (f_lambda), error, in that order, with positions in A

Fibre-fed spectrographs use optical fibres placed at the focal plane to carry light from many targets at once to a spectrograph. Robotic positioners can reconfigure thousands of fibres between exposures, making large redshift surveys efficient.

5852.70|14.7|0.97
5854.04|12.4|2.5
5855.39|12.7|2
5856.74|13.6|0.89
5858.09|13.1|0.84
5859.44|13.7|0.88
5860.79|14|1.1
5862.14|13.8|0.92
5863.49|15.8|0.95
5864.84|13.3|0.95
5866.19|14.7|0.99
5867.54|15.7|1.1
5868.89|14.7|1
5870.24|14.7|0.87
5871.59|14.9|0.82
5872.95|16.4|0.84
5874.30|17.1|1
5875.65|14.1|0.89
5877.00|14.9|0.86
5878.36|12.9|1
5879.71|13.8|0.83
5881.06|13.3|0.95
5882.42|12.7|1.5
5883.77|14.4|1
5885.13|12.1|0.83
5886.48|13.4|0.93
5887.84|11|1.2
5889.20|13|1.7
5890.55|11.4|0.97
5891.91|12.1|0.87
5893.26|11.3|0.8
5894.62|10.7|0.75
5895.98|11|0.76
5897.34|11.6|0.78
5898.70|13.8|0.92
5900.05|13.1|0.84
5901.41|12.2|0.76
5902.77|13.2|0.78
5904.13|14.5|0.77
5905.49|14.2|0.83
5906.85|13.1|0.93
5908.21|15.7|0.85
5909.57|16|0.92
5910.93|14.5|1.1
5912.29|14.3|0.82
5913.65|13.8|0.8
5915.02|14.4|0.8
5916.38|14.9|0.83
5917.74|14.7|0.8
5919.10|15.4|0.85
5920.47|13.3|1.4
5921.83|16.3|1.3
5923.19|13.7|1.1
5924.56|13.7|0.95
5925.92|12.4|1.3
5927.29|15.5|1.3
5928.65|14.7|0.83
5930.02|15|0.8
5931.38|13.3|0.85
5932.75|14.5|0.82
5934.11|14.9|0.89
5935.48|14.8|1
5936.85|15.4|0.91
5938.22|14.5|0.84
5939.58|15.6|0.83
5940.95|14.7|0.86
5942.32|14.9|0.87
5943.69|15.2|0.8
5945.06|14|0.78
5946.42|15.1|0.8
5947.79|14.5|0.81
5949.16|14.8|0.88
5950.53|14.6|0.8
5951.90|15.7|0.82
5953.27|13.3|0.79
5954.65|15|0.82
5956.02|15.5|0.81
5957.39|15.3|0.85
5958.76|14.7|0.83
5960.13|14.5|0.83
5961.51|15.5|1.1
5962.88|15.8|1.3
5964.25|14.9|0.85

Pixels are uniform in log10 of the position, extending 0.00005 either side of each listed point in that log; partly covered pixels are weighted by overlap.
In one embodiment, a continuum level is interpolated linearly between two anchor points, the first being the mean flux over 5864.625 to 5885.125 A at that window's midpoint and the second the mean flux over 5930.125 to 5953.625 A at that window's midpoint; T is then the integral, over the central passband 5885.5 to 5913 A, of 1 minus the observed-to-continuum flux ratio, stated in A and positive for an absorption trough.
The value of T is 2.9 A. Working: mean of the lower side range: 14.5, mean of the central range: 13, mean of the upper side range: 14.7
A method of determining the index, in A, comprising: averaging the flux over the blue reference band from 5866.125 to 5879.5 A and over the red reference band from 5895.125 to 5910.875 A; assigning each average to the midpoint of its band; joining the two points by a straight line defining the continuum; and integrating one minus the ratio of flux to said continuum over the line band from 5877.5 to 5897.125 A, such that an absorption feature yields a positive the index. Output 2.6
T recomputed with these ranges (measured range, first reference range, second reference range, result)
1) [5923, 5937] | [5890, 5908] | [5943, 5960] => -0.45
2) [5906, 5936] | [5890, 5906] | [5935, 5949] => -1.78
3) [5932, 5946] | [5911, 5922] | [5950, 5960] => -0.11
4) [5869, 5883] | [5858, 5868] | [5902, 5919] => -0.15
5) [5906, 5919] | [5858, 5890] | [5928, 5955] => -0.17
